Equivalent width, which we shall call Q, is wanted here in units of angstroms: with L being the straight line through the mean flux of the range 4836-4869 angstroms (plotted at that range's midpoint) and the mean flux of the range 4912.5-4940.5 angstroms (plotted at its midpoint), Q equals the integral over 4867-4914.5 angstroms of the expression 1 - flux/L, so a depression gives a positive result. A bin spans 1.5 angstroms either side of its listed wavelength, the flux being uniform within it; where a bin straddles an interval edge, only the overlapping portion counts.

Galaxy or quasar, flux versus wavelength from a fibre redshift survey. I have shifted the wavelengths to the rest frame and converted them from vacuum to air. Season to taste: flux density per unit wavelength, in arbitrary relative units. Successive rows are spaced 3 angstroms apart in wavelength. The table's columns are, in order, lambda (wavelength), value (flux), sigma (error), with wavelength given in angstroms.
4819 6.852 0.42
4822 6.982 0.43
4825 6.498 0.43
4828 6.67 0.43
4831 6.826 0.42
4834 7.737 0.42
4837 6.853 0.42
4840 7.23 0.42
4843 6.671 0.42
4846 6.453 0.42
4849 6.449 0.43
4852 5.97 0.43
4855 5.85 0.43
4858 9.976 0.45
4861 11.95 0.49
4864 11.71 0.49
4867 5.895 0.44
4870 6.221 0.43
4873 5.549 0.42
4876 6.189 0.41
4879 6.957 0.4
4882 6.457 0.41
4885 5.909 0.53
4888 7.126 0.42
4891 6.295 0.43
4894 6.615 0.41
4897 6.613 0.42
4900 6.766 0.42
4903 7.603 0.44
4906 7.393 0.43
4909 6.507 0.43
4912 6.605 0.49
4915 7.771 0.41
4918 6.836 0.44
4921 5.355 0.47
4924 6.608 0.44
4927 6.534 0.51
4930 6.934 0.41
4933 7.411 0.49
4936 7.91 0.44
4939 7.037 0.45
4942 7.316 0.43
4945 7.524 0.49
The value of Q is 4.6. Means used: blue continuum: 7.72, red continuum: 6.92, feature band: 6.59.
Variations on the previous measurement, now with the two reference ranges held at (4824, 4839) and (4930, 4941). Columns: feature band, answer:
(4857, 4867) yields -4.8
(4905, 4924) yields 1.5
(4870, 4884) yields 1.7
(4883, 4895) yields 1.2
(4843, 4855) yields 1.2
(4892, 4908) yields 0.6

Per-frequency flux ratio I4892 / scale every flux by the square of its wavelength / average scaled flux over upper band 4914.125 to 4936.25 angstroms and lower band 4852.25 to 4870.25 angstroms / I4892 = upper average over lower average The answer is 0.82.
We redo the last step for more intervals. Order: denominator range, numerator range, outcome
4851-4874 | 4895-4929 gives 0.87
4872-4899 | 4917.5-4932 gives 1.02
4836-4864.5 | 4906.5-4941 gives 0.91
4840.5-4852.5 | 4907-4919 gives 1.10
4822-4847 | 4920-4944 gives 1.05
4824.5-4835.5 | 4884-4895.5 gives 0.96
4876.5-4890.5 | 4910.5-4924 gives 1.03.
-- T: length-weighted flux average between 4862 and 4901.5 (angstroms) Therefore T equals 6.86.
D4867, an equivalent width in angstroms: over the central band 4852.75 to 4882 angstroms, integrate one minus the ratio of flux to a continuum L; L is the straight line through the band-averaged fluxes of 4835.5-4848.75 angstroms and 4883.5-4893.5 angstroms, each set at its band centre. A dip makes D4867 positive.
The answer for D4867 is -4.8 angstroms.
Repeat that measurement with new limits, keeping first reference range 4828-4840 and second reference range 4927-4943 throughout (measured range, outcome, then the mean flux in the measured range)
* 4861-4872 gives -1.9 angstroms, 8.38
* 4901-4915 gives 0.2 angstroms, 7.1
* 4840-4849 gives 0.6 angstroms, 6.65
